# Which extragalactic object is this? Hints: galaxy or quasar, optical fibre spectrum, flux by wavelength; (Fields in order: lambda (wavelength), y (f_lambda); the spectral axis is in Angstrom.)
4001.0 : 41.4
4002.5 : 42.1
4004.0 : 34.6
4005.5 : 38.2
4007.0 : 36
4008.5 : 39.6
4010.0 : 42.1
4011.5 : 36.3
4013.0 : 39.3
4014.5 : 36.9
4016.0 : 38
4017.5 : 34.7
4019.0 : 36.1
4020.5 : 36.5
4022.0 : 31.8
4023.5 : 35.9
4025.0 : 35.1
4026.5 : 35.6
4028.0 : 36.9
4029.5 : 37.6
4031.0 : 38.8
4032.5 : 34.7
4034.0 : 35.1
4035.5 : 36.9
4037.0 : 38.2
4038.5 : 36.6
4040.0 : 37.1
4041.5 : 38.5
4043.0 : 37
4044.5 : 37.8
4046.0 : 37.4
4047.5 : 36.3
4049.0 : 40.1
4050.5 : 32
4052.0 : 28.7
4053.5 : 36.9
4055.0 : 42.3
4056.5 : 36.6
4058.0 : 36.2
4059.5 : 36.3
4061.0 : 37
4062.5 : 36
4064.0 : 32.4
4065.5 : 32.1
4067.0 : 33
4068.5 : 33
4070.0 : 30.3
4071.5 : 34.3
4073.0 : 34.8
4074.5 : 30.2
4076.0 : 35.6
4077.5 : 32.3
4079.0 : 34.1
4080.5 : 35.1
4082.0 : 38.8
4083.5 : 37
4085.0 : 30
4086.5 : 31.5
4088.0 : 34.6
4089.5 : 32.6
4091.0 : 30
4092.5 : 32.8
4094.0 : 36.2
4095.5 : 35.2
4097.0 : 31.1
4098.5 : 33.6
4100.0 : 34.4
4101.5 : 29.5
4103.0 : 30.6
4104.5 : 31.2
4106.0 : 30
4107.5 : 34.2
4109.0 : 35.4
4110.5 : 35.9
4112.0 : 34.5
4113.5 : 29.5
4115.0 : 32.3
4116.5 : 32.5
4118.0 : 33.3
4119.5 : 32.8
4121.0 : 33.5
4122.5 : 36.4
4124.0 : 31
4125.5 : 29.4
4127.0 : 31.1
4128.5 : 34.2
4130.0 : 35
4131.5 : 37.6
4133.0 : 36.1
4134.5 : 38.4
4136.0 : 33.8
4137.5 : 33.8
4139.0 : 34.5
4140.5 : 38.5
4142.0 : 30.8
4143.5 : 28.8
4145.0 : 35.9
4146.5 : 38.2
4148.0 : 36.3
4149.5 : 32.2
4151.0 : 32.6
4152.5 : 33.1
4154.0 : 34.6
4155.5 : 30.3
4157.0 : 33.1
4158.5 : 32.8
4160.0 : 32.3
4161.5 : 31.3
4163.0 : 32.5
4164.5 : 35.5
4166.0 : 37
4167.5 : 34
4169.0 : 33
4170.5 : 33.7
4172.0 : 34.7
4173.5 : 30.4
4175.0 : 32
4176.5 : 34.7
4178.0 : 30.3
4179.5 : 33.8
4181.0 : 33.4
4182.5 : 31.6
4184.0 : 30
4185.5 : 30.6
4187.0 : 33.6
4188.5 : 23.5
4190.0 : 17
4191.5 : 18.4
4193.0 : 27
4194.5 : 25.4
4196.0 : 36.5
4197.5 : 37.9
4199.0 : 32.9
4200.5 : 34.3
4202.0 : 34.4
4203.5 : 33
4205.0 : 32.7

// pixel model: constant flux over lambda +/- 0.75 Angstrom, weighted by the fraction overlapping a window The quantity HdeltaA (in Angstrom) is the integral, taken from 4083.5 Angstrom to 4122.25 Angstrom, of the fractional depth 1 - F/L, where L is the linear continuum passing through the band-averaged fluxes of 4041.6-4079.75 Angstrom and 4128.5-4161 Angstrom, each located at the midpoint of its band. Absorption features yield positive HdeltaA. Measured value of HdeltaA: 2.0 Angstrom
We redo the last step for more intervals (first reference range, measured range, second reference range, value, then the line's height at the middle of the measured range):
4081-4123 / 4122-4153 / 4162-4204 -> -1.66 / 32.4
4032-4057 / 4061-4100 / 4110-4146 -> 2.02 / 35.4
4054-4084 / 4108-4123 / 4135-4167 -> 0.29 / 34.2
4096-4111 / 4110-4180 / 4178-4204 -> -4.76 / 31.4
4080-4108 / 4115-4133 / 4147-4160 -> -0.17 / 33.1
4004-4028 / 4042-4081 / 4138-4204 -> 0.53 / 35.4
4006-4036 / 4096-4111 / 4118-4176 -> 0.94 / 34.7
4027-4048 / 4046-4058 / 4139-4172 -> 0.14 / 36.6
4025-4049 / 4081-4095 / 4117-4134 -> 0.54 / 35.1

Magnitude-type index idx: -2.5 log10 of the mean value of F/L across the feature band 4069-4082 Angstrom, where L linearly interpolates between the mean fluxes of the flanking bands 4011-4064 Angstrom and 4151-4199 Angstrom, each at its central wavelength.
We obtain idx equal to 0.04 mag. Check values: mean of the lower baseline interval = 36.4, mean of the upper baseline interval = 31.5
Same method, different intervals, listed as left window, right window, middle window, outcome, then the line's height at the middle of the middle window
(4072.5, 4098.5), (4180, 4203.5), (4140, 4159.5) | -0.07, 31.4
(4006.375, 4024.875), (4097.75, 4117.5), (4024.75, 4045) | -0.03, 36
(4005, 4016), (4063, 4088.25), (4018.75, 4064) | -0.01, 36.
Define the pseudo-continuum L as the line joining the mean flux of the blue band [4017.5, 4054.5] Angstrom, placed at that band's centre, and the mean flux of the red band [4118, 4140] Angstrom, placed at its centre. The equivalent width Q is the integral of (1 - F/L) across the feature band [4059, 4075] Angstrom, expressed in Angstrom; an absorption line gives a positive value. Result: 0.9 Angstrom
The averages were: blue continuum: 36.2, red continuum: 34.1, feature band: 33.6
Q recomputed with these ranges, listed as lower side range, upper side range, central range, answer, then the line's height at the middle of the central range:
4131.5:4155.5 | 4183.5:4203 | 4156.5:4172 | -0.6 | 32.4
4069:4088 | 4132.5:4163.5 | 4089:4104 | 0.5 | 33.7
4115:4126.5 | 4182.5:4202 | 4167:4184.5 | -1.5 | 30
